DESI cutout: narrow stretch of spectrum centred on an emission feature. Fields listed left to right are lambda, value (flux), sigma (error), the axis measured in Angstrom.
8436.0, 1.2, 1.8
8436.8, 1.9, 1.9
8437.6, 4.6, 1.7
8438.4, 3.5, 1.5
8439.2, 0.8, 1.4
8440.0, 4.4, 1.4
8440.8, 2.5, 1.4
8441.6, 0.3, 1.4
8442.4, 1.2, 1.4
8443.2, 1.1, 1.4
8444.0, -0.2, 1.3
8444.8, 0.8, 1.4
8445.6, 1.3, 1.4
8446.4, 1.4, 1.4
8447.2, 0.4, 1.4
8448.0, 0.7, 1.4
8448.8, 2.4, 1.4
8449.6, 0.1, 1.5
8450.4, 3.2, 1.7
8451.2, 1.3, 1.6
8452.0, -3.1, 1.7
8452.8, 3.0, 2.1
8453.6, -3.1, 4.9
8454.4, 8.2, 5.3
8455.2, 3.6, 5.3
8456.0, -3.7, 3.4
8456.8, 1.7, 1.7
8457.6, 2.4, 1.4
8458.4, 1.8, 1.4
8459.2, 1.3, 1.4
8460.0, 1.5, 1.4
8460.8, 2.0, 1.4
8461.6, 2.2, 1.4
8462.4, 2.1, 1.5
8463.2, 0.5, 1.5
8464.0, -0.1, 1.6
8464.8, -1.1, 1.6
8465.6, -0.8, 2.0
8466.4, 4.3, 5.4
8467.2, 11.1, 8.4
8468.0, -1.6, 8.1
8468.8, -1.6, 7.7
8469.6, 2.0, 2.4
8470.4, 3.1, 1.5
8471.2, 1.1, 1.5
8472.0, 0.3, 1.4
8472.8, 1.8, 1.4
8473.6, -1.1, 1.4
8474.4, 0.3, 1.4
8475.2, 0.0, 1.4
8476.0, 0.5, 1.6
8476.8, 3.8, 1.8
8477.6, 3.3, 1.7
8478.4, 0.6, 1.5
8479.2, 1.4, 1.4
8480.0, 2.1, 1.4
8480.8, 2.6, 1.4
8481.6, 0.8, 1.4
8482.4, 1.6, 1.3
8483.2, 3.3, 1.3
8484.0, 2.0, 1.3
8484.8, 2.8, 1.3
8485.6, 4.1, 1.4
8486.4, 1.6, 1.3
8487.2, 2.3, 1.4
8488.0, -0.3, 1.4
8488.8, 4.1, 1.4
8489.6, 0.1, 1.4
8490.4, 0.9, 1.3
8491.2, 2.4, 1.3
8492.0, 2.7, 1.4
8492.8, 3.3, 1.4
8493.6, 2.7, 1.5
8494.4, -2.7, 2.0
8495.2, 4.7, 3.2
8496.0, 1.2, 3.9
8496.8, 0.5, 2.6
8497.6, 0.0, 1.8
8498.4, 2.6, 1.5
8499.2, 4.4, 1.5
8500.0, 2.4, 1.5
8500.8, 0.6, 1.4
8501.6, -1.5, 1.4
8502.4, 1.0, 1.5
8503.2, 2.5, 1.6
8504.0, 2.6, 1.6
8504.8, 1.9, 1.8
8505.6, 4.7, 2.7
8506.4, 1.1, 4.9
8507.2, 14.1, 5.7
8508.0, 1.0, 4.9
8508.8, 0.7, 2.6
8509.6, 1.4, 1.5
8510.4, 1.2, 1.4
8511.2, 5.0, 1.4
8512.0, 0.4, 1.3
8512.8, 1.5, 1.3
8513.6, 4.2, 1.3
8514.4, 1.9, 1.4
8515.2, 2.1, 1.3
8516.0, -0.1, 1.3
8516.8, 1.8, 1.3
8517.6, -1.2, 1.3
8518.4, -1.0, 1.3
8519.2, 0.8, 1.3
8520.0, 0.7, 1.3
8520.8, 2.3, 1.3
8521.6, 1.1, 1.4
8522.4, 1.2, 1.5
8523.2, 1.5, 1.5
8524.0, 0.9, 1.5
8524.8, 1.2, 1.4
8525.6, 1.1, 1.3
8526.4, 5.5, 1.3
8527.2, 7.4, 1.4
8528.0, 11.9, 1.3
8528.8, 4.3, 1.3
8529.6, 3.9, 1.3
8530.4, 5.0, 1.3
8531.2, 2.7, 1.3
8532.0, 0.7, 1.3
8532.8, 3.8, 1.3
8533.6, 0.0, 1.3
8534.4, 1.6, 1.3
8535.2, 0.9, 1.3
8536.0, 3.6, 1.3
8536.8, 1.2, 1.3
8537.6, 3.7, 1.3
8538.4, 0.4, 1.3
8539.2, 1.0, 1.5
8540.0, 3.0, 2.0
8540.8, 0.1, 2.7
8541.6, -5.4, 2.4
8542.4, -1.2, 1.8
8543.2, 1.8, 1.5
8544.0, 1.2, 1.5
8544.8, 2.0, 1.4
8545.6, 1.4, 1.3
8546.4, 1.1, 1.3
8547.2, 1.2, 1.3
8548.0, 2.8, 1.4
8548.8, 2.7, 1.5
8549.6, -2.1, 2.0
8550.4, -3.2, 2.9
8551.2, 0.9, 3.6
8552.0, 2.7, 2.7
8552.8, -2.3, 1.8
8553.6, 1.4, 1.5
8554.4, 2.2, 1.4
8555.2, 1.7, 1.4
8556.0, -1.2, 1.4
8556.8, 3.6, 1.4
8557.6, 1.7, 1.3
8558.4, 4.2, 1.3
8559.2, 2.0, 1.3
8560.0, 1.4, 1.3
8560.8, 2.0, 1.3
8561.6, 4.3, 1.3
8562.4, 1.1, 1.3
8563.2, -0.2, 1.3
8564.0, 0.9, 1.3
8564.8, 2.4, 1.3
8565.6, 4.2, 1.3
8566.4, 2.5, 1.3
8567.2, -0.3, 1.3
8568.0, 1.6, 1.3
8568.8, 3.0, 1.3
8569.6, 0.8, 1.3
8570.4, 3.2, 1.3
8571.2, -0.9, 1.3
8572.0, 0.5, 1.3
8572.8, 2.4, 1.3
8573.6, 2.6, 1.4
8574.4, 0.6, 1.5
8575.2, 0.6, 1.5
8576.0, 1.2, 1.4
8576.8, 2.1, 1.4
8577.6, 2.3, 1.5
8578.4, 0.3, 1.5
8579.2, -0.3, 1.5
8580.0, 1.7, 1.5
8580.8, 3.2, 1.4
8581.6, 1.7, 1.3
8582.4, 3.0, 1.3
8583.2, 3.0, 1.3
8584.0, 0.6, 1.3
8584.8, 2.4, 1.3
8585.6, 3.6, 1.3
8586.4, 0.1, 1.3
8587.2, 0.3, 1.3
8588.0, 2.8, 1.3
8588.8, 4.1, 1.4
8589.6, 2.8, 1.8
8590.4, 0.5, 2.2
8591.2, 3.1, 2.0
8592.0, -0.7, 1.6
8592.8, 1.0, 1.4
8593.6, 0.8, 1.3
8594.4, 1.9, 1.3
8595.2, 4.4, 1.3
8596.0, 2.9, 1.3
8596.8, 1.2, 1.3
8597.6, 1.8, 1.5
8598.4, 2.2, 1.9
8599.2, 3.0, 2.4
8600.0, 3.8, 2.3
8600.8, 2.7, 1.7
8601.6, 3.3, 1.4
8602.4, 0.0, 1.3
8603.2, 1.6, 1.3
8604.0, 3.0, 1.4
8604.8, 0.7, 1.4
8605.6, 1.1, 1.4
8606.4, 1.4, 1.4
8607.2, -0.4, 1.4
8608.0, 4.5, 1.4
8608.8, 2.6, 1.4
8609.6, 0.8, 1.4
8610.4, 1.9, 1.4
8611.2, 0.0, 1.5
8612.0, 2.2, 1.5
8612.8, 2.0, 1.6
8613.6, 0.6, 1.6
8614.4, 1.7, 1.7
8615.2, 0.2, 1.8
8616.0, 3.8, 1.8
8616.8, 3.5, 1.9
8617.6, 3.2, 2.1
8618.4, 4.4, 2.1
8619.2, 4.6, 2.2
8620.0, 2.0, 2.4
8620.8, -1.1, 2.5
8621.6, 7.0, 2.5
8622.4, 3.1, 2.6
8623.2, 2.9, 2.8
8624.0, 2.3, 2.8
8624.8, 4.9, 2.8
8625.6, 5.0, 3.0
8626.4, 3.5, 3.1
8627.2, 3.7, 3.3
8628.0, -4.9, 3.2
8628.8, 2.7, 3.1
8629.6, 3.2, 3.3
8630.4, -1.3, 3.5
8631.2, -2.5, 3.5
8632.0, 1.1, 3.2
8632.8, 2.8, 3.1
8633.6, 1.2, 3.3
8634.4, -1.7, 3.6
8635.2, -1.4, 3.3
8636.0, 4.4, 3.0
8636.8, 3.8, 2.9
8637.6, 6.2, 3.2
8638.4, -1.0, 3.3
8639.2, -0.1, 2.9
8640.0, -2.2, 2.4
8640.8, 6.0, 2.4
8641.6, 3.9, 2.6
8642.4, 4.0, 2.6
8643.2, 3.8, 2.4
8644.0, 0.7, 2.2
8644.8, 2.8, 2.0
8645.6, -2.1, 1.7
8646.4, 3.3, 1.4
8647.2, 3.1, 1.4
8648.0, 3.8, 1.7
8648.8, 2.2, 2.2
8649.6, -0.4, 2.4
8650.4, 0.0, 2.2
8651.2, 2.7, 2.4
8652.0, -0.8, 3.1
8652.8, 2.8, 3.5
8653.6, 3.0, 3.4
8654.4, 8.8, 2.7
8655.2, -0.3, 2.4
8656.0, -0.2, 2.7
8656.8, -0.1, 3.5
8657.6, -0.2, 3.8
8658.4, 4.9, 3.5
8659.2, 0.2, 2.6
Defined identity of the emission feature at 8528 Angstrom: H-beta 4861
